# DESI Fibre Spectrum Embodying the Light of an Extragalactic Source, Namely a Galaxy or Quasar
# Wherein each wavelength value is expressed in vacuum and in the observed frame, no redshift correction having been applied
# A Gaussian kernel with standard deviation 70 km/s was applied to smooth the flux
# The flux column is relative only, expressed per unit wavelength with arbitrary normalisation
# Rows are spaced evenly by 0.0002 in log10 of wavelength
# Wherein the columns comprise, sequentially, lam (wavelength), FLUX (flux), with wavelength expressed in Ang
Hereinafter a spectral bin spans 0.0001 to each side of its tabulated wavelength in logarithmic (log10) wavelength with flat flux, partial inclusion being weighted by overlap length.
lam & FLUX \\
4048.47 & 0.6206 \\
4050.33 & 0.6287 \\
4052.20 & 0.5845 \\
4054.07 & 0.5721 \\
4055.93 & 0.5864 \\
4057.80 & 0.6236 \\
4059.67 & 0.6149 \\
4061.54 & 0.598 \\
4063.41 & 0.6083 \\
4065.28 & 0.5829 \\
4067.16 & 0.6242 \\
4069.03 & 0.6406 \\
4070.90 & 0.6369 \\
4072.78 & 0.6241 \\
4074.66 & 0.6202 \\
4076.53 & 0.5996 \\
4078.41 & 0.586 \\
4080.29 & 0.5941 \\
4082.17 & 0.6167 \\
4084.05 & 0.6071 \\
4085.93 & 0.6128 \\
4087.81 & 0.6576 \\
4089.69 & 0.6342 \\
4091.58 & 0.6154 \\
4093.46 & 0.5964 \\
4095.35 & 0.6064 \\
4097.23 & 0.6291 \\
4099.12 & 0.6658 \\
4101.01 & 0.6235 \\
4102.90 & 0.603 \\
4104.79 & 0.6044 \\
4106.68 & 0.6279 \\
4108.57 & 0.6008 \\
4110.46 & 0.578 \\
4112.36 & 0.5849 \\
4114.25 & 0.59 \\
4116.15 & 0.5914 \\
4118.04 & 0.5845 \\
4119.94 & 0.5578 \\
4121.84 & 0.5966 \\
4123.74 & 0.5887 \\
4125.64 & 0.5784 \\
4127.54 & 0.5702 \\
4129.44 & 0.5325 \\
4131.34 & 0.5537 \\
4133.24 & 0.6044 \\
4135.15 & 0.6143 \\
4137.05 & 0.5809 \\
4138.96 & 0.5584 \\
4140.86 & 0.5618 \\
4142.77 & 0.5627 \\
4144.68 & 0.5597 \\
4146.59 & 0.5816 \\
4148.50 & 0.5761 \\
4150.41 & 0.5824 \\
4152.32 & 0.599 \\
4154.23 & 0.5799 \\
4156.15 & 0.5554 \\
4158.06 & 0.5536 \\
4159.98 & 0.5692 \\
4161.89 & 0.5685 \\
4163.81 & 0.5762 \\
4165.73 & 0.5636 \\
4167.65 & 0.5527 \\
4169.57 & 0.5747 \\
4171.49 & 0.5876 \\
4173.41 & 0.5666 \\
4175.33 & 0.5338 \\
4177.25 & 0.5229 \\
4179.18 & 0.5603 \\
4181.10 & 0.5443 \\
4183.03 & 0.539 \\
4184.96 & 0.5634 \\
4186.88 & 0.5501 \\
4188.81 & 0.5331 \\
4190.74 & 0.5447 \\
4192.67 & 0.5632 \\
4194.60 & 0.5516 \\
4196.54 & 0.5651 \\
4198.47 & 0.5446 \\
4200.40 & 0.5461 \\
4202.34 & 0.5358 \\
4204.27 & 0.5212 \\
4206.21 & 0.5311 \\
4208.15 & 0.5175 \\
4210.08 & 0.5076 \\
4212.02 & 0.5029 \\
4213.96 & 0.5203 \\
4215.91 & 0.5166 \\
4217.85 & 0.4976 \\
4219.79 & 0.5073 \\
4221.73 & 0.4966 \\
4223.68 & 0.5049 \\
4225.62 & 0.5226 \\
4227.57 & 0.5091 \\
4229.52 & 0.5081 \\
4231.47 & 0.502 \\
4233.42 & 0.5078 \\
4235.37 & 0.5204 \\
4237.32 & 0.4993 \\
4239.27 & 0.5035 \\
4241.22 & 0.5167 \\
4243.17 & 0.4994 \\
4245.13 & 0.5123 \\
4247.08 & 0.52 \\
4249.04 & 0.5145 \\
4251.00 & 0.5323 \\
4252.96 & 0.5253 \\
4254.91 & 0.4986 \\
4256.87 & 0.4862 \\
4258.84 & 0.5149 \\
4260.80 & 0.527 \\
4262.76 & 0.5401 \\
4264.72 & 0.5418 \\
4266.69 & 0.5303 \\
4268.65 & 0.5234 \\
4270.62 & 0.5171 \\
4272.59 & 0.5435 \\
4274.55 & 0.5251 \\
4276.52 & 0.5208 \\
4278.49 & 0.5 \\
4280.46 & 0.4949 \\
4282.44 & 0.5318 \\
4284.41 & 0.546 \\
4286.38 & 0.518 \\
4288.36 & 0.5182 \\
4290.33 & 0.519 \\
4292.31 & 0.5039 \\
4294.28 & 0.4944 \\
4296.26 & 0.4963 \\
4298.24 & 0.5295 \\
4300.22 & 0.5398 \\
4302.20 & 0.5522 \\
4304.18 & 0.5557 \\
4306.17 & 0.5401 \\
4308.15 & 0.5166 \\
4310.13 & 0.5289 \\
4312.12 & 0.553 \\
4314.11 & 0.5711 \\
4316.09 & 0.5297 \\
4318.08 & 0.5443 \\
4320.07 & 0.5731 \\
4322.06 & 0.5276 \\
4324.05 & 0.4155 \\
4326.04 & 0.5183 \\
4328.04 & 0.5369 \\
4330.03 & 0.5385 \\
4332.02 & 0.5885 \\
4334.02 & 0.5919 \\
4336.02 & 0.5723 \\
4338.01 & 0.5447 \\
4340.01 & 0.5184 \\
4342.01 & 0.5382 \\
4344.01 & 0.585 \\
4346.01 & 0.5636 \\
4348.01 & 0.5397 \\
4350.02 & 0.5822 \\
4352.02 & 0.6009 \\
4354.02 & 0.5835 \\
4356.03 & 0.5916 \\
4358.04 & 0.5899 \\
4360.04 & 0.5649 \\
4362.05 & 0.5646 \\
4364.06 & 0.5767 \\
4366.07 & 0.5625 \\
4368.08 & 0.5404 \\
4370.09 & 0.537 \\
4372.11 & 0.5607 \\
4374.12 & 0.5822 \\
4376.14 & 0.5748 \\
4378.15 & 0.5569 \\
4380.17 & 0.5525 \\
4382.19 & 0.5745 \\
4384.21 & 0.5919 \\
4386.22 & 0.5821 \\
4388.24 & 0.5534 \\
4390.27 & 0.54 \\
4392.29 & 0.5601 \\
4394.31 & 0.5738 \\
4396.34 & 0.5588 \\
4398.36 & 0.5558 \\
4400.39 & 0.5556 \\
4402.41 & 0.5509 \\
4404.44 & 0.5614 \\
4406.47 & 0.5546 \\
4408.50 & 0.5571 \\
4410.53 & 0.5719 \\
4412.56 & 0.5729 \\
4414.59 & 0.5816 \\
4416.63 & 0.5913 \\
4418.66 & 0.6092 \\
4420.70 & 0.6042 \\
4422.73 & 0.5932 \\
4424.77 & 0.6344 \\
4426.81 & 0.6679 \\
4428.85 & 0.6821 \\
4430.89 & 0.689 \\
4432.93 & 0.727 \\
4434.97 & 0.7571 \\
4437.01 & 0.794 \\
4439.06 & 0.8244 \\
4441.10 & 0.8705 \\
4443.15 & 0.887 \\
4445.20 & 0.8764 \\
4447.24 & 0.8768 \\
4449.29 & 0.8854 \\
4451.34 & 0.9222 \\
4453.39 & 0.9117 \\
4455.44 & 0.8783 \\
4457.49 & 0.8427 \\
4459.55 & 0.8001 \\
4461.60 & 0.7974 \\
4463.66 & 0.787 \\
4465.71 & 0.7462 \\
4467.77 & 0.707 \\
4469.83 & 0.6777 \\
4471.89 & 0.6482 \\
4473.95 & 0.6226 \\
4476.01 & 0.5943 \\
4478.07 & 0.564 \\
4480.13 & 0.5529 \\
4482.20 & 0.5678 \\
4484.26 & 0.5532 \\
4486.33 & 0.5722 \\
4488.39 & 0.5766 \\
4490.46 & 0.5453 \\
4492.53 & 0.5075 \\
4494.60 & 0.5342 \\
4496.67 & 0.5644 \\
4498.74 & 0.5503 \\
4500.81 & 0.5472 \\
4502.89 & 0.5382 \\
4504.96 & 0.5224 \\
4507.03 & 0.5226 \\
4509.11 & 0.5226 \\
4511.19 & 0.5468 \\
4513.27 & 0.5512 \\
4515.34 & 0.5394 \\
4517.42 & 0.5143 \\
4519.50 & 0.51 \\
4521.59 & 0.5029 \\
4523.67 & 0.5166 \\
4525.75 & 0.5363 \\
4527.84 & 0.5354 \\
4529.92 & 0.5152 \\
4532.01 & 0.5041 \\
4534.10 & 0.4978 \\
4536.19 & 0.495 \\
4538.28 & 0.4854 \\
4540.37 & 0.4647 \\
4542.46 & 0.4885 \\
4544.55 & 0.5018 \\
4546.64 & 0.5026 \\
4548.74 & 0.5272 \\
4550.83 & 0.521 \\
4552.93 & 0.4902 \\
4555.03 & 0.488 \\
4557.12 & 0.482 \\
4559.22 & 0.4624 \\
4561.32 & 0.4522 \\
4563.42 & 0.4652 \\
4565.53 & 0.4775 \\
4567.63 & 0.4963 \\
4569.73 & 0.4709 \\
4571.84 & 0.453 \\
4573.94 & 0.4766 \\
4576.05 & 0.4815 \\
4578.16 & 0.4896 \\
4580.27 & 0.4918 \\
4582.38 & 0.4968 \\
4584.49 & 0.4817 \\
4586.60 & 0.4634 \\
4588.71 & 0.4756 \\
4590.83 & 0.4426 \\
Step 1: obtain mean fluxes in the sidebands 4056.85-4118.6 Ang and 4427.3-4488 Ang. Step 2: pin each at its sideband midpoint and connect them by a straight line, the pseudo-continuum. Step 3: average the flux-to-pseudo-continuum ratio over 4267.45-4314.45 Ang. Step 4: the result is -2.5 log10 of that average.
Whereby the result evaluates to 0.28 mag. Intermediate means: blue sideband 0.612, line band 0.526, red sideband 0.743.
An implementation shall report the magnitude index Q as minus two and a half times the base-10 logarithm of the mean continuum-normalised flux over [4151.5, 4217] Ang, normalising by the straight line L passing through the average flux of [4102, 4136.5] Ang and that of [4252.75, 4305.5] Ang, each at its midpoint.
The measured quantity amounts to 0.02 mag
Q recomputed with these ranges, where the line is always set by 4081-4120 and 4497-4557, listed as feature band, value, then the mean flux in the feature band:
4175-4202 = 0.08 mag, 0.547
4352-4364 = -0.05 mag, 0.581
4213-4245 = 0.15 mag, 0.508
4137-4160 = 0.05 mag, 0.57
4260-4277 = 0.08 mag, 0.53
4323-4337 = 0.04 mag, 0.537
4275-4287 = 0.10 mag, 0.519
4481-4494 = -0.06 mag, 0.553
